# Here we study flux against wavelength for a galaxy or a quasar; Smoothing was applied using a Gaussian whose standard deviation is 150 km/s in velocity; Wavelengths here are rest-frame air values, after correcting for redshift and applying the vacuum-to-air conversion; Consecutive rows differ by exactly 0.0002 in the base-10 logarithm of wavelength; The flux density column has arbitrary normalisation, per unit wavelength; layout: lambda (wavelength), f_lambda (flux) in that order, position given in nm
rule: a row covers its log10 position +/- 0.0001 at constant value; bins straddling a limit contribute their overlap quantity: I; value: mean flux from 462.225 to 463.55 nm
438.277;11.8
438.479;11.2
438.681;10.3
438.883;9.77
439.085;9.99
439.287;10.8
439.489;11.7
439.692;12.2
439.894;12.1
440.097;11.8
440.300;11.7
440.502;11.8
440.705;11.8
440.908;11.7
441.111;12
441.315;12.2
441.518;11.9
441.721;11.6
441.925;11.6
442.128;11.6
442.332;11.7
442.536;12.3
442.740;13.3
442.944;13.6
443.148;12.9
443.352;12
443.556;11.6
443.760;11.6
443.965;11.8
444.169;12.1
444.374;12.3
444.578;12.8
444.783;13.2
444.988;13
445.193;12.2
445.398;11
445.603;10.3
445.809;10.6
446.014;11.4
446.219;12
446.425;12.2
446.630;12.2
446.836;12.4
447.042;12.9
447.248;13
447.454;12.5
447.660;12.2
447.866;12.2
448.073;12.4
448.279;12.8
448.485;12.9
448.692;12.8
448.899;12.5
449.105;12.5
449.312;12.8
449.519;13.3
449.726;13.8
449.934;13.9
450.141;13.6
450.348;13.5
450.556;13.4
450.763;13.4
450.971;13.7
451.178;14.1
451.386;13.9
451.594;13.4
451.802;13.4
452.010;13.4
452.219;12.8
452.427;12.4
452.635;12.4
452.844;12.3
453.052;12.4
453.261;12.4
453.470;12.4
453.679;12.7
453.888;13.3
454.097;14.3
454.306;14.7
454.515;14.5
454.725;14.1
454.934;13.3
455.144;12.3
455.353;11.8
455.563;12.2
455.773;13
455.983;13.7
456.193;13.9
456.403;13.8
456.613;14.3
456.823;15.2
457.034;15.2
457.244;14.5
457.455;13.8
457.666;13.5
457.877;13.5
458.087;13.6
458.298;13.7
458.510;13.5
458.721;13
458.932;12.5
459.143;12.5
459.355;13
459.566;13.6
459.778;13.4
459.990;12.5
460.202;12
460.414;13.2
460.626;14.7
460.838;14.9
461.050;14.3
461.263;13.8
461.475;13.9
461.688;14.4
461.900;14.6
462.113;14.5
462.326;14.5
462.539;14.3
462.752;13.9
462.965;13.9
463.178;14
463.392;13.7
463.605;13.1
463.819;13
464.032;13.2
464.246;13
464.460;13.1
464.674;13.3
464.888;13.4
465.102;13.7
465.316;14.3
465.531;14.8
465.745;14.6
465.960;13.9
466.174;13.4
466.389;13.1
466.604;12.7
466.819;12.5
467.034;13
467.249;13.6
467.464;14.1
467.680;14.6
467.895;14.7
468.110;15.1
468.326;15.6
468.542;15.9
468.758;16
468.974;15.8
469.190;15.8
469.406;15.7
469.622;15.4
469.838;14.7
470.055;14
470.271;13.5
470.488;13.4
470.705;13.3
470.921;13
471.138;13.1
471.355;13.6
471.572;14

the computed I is 14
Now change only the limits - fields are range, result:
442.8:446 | 12.1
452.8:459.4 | 13.4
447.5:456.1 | 13.1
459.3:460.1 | 13.1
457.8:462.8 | 13.7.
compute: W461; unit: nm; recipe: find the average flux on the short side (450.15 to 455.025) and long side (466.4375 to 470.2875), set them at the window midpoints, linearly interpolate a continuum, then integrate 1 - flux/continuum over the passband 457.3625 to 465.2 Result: 0.25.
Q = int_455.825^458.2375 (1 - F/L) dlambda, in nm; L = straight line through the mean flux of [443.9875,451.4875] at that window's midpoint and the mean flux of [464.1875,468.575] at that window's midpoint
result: -0.14 nm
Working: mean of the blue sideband 12.7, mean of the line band 14.1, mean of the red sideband 13.9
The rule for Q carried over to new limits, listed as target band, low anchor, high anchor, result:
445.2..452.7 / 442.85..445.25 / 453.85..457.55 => 0.16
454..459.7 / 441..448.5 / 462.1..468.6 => -0.19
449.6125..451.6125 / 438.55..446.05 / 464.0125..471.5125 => -0.18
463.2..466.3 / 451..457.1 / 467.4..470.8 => 0.17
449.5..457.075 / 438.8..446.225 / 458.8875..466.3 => -0.33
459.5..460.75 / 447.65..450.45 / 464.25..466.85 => 0.01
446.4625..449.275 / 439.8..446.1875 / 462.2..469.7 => -0.03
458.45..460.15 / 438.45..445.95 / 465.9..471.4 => 0.05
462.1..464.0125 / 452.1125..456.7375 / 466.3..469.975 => 0.03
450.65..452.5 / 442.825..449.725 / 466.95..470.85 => -0.08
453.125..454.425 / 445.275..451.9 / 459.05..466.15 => -0.02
